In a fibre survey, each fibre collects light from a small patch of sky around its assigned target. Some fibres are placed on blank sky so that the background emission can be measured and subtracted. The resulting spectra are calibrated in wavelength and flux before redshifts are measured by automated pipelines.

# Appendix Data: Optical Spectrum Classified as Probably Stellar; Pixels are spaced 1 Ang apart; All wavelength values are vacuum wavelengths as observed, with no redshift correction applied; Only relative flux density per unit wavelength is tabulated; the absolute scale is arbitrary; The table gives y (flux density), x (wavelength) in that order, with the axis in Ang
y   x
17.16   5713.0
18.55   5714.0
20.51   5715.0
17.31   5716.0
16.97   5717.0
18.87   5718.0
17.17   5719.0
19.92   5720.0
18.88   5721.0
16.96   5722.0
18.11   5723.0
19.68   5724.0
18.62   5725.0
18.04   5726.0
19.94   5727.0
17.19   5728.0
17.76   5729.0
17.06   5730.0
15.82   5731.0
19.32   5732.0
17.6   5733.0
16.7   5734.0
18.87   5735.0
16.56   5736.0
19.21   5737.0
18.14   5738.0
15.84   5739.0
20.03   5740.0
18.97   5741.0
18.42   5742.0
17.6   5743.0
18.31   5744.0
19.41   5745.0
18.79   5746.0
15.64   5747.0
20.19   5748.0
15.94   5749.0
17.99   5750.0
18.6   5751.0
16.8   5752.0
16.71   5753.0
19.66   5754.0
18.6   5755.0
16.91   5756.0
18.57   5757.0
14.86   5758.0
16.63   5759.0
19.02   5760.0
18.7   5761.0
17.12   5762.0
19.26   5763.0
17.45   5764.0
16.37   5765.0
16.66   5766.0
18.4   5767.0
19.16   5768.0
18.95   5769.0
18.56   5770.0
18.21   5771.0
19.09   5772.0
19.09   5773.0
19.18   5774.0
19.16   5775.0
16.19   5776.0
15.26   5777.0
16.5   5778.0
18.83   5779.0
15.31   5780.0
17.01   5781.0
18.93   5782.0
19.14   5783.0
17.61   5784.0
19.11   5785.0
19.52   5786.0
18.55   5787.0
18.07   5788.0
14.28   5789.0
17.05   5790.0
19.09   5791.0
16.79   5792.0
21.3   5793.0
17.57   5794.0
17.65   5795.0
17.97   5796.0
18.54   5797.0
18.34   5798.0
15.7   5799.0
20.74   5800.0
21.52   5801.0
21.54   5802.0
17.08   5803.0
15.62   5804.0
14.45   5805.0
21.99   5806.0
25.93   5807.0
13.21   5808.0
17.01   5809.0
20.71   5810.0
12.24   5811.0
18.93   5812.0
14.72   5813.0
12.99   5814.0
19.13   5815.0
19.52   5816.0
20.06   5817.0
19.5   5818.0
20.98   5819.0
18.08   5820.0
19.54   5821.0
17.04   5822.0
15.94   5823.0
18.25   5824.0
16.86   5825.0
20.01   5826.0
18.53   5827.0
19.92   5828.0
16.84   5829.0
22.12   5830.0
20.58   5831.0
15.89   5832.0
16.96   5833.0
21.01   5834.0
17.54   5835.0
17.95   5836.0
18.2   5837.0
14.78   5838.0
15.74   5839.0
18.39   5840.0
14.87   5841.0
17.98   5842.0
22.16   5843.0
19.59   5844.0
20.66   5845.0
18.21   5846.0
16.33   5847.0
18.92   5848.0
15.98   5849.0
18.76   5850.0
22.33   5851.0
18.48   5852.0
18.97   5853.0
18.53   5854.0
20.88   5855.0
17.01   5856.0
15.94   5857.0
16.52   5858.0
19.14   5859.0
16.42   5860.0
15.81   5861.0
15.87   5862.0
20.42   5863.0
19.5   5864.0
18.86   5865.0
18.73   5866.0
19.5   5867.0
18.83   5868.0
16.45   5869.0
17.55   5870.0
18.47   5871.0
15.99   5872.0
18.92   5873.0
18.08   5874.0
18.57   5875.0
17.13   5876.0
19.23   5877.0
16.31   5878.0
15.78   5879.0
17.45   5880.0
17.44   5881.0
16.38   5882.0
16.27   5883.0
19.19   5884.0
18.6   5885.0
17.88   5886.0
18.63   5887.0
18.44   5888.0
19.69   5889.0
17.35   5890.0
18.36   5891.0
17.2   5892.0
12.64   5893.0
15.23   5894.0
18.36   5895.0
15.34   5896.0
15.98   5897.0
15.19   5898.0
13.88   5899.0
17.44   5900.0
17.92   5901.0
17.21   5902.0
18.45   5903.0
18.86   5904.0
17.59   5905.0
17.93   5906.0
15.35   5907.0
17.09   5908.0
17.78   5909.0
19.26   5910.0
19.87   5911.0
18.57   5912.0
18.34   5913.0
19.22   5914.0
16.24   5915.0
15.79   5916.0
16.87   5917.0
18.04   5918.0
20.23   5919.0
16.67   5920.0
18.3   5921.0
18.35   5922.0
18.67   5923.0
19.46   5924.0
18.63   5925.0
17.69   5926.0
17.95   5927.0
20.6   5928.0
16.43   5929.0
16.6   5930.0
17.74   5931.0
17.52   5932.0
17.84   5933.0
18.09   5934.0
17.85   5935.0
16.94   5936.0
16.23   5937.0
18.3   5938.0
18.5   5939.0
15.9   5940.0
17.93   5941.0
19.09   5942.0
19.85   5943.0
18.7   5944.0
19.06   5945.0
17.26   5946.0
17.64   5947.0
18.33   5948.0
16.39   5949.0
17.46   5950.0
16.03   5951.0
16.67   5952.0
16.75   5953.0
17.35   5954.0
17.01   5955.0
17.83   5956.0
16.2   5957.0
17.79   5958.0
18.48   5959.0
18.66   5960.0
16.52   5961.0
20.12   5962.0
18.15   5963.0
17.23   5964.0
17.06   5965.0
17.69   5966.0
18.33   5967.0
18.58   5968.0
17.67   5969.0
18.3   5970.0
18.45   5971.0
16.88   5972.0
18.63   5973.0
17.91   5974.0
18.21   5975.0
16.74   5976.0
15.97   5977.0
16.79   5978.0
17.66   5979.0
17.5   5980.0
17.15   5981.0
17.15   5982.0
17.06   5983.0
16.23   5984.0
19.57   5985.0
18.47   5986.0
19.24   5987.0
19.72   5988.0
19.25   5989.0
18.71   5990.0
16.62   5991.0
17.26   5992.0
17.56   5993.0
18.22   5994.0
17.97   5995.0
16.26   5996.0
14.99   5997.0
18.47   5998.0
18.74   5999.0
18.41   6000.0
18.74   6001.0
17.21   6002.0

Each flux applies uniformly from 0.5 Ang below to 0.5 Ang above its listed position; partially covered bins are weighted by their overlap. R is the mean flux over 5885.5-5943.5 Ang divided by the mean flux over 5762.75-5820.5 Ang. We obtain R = 0.98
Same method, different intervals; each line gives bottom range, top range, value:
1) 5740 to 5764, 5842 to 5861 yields 1.03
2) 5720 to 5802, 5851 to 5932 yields 0.98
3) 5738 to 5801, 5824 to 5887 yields 1.01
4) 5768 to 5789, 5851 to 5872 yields 1.01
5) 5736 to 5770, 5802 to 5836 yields 1.01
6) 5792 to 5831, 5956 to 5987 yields 0.96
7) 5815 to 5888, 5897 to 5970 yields 0.97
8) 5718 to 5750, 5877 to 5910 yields 0.95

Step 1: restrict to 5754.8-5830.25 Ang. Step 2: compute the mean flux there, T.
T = 18.1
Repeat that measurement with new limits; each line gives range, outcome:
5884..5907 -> 17.2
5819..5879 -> 18.2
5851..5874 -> 18.1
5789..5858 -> 18.2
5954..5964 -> 17.8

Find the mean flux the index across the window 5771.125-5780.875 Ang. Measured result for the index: 17.6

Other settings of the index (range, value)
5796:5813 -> 18.2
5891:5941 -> 17.5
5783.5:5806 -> 18.2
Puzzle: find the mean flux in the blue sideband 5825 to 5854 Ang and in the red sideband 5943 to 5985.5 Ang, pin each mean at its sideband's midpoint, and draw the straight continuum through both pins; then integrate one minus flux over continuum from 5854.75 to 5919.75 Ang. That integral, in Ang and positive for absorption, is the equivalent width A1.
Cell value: 2.03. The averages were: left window 18.5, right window 17.6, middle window 17.6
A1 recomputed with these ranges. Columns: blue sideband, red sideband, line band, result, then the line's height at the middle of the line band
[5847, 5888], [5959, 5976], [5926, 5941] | 0.3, 18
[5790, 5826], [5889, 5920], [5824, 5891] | -1.5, 17.7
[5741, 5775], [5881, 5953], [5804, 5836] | -0.6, 17.9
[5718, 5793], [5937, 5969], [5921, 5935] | -0.3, 17.8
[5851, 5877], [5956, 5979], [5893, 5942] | 1.0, 17.9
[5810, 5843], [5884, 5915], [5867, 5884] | 0.1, 17.6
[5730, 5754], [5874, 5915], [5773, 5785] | 0.1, 17.8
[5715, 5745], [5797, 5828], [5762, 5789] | 0.3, 18.2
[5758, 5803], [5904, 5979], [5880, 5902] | 1.1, 17.9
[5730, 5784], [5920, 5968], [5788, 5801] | -0.1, 17.9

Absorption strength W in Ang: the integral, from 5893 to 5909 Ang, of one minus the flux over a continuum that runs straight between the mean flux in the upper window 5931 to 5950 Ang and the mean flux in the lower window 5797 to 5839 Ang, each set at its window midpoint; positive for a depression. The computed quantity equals 1.1 Ang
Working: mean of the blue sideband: 18.2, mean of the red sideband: 17.8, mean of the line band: 16.7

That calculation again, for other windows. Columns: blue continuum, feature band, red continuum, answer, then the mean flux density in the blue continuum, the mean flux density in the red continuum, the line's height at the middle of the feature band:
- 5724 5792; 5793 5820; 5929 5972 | -0.6 Ang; 17.9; 17.7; 17.9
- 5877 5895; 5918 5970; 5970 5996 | -0.8 Ang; 17.3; 17.8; 17.6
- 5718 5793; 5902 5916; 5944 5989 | -0.1 Ang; 18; 17.7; 17.8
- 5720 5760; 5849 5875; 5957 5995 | -0.4 Ang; 18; 17.9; 17.9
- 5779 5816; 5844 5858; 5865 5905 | -0.7 Ang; 18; 17.4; 17.6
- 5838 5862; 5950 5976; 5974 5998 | 0.0 Ang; 18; 17.6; 17.7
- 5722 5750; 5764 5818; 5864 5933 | -0.3 Ang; 18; 17.7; 17.9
